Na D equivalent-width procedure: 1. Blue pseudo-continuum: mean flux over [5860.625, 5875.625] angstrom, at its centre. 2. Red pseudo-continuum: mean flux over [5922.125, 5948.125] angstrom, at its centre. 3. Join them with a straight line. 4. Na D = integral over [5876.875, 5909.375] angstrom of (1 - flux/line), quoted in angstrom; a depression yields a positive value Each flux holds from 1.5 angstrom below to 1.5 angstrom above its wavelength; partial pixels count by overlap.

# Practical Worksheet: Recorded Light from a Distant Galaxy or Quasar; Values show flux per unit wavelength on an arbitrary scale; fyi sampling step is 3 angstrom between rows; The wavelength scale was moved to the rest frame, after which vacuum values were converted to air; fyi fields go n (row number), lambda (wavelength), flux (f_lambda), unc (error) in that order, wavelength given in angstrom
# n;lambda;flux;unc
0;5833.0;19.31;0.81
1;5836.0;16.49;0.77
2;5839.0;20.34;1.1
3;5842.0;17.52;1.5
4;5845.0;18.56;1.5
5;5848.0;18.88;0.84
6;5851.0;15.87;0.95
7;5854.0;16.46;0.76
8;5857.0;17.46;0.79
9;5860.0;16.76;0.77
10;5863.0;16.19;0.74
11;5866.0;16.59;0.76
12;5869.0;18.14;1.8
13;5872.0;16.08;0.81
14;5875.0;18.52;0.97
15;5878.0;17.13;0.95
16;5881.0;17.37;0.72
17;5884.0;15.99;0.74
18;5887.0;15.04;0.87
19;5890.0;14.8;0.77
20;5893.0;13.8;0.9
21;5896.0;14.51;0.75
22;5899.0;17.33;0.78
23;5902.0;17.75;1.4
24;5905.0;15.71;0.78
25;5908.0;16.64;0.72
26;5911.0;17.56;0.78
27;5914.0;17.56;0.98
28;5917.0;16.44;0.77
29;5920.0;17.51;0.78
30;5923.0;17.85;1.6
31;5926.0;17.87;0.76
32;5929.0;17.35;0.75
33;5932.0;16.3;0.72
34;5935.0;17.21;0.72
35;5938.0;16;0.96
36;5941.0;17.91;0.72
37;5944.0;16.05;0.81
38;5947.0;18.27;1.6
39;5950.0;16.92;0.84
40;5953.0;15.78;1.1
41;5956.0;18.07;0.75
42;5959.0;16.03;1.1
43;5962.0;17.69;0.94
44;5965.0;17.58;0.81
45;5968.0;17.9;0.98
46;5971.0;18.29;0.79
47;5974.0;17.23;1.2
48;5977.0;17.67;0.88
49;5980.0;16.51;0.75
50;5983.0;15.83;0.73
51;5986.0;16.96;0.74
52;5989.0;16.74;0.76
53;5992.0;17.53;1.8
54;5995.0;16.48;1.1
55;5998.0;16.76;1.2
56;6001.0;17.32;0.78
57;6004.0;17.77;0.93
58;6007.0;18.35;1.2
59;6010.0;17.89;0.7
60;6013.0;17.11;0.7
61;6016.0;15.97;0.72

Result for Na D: 2.0 angstrom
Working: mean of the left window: 17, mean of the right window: 17.2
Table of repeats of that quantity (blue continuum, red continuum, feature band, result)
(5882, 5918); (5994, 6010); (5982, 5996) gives 0.4 angstrom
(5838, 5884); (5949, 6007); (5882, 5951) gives 2.5 angstrom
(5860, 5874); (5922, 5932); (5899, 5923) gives 0.3 angstrom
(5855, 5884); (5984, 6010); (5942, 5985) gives 0.2 angstrom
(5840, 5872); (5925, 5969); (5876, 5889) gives 0.6 angstrom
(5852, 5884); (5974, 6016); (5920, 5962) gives -0.1 angstrom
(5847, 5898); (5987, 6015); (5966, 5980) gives -0.4 angstrom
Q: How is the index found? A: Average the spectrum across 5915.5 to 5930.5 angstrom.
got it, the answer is 17.4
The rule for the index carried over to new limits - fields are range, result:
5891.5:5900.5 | 15.2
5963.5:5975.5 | 17.8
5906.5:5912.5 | 17.1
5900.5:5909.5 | 16.7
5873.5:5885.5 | 17.3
